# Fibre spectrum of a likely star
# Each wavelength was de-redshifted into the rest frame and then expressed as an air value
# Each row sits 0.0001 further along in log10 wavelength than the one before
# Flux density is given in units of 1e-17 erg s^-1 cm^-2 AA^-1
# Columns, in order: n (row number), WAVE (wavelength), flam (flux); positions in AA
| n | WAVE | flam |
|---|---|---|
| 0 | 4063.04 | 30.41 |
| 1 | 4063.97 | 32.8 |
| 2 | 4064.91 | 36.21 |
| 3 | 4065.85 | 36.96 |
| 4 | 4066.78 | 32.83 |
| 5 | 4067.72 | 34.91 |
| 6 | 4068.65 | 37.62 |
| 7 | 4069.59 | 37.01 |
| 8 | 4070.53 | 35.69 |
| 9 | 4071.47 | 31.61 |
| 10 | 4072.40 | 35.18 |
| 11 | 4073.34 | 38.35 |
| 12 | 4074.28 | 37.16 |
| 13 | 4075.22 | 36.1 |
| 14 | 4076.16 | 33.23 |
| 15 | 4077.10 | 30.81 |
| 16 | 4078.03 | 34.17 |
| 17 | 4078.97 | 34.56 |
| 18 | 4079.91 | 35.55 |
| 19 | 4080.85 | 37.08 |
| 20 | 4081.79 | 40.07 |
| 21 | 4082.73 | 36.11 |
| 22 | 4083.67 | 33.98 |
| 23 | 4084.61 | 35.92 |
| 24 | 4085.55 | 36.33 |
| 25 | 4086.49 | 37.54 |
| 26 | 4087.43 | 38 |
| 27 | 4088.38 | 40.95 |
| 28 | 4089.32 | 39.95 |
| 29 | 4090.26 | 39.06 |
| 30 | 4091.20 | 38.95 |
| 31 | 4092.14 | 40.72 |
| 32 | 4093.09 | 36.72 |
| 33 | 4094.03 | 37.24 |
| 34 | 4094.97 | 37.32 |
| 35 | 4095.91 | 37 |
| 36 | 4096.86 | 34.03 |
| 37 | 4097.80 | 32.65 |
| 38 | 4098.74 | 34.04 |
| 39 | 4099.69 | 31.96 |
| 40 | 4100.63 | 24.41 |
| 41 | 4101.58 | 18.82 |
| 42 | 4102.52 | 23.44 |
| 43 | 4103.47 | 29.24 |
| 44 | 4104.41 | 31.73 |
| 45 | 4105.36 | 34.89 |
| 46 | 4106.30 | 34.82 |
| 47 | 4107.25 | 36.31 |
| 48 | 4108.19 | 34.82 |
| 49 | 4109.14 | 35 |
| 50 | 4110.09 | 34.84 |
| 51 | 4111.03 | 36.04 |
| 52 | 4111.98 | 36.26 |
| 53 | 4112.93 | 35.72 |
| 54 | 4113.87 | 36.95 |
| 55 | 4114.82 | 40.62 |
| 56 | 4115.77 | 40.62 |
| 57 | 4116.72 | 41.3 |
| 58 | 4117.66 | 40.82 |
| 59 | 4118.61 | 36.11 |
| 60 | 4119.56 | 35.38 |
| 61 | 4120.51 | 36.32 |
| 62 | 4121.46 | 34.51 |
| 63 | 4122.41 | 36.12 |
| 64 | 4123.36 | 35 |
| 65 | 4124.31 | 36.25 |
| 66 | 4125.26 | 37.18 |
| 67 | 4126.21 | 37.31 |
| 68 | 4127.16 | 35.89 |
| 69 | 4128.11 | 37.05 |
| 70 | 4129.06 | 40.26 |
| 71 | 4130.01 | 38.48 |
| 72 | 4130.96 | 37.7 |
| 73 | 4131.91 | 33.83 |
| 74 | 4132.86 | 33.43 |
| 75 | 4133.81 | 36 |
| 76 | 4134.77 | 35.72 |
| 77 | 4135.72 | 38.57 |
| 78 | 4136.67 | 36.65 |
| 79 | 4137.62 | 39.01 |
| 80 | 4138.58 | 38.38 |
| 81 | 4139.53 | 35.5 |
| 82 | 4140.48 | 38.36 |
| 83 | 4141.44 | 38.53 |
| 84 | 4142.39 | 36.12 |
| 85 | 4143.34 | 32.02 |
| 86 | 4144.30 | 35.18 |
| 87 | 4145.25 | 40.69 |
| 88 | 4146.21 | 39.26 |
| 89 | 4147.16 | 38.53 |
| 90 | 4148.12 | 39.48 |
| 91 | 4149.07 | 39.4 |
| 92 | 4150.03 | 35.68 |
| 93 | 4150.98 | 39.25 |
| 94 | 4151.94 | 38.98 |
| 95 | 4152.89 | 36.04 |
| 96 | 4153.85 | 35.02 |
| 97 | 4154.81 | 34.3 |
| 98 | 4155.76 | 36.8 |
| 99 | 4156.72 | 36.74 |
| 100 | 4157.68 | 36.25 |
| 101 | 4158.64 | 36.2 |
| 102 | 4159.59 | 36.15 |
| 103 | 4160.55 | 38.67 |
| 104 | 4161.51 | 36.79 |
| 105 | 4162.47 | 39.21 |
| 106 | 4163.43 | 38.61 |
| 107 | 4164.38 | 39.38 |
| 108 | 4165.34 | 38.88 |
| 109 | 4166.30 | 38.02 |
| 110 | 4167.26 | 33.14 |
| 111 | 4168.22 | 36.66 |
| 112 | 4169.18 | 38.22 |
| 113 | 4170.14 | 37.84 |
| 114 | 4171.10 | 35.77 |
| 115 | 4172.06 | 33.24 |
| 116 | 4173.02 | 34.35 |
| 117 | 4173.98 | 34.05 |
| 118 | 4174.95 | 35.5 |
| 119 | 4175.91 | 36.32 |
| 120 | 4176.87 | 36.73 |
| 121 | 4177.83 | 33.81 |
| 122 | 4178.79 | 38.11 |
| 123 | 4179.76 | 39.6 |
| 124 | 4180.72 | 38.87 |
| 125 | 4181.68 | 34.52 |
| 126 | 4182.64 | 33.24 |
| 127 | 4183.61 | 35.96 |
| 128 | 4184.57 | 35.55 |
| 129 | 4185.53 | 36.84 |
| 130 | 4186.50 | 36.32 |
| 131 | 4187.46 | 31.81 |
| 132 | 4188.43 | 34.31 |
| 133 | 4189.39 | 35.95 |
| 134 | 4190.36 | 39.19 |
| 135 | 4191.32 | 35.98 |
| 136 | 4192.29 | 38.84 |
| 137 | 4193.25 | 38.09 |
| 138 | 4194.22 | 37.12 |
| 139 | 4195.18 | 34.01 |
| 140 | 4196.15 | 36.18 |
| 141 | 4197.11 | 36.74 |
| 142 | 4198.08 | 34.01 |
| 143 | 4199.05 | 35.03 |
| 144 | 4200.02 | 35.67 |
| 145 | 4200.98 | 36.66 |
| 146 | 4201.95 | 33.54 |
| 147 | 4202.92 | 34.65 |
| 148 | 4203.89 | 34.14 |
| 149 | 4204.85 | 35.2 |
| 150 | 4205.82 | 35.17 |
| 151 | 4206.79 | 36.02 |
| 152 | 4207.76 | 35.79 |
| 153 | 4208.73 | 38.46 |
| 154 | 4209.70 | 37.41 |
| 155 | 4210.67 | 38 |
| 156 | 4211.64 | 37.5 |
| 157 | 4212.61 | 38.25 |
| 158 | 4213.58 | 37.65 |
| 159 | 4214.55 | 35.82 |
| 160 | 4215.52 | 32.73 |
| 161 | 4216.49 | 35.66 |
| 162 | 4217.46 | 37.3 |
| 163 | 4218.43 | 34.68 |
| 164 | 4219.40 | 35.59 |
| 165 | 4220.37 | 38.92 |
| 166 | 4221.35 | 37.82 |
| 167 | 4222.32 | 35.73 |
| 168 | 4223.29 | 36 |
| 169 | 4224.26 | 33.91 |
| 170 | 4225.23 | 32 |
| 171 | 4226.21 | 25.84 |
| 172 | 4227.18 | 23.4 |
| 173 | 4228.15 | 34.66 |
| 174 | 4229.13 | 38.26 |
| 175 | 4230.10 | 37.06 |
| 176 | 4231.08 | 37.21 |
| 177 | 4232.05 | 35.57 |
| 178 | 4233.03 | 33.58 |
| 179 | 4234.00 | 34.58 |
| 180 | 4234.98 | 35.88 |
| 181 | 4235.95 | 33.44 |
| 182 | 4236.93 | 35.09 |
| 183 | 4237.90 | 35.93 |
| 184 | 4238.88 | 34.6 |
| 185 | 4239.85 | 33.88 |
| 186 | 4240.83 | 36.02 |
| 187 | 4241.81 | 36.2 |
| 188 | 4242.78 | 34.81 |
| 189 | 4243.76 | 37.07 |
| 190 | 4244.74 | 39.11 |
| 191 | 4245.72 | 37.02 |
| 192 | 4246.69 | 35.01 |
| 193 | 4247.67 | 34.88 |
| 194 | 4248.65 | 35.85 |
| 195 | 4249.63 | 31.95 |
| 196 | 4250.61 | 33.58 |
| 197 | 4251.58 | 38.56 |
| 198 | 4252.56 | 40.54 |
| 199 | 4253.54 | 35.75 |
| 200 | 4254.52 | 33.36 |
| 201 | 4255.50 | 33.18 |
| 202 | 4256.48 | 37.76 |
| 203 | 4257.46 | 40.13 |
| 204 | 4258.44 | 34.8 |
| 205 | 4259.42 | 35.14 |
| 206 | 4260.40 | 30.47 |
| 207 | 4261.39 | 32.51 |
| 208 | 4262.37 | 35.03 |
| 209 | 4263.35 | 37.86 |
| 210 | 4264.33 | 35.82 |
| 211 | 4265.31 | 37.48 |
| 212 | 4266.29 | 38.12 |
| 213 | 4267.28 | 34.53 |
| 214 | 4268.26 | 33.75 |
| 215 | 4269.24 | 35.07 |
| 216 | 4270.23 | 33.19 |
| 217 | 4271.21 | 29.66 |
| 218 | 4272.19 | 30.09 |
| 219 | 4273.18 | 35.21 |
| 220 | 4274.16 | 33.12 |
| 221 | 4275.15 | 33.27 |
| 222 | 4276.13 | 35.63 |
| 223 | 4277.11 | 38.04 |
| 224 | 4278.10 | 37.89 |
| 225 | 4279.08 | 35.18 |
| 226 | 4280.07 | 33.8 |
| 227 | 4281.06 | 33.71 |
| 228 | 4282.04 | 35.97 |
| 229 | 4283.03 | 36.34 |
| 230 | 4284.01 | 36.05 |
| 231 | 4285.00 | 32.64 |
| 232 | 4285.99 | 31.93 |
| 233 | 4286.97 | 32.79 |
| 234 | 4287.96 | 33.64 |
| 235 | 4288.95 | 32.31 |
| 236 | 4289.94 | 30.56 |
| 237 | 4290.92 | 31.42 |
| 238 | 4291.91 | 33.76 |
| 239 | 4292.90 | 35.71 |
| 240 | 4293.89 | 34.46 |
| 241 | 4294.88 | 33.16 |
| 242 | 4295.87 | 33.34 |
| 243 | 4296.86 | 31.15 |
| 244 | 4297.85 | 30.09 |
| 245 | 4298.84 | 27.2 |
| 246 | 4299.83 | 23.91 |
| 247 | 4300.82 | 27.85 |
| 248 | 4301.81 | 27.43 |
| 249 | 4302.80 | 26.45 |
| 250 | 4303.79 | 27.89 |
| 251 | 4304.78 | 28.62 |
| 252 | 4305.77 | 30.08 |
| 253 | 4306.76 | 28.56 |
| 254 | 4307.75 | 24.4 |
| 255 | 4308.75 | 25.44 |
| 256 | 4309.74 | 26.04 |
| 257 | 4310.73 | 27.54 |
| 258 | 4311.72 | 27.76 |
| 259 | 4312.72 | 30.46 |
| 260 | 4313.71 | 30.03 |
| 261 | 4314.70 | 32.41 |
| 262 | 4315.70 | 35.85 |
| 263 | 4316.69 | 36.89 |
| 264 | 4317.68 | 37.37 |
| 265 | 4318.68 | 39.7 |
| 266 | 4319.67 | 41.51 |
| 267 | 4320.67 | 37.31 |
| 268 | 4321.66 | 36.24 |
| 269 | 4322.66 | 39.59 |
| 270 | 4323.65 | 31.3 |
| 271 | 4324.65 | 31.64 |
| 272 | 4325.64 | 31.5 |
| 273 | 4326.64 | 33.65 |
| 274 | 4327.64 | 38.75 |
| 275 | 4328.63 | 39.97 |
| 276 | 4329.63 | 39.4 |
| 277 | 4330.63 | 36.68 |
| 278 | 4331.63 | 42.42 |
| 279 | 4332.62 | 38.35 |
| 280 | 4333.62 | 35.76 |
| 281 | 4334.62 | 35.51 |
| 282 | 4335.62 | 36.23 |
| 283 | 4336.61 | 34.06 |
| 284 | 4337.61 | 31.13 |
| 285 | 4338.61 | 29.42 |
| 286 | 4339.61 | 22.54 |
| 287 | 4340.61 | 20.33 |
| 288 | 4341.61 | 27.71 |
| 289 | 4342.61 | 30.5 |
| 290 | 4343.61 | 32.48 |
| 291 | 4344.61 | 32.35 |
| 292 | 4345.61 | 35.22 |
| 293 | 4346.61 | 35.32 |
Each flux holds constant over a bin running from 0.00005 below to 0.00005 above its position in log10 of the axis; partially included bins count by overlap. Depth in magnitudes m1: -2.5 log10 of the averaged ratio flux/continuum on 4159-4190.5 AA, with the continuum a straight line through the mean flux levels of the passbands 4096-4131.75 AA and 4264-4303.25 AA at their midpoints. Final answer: -0.06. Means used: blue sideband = 35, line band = 36.4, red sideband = 33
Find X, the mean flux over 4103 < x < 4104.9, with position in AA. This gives 30.5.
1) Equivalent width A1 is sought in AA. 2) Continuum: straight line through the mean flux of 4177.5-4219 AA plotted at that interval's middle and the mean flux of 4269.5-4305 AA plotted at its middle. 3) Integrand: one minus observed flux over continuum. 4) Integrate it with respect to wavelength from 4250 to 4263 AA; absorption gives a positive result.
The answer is -0.7 AA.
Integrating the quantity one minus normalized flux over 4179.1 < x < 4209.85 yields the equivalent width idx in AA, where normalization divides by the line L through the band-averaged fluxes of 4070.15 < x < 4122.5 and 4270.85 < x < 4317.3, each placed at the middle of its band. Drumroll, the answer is -2.2 AA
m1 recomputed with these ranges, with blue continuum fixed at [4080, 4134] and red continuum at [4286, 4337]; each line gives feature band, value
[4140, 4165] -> -0.07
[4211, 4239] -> -0.03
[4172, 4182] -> -0.04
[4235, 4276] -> -0.05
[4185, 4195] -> -0.06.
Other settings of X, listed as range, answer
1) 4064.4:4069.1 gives 35.7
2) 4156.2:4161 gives 36.8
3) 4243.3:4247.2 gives 37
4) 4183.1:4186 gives 36.1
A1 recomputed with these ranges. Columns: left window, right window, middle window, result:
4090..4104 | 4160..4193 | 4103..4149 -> -3.3 AA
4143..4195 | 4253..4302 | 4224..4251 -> 0.2 AA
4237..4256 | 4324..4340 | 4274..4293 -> 0.6 AA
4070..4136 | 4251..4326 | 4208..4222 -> -1.1 AA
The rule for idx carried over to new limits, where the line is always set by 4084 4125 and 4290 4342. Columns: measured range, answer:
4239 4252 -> -0.9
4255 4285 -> -1.8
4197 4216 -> -1.1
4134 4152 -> -1.4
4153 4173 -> -1.2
